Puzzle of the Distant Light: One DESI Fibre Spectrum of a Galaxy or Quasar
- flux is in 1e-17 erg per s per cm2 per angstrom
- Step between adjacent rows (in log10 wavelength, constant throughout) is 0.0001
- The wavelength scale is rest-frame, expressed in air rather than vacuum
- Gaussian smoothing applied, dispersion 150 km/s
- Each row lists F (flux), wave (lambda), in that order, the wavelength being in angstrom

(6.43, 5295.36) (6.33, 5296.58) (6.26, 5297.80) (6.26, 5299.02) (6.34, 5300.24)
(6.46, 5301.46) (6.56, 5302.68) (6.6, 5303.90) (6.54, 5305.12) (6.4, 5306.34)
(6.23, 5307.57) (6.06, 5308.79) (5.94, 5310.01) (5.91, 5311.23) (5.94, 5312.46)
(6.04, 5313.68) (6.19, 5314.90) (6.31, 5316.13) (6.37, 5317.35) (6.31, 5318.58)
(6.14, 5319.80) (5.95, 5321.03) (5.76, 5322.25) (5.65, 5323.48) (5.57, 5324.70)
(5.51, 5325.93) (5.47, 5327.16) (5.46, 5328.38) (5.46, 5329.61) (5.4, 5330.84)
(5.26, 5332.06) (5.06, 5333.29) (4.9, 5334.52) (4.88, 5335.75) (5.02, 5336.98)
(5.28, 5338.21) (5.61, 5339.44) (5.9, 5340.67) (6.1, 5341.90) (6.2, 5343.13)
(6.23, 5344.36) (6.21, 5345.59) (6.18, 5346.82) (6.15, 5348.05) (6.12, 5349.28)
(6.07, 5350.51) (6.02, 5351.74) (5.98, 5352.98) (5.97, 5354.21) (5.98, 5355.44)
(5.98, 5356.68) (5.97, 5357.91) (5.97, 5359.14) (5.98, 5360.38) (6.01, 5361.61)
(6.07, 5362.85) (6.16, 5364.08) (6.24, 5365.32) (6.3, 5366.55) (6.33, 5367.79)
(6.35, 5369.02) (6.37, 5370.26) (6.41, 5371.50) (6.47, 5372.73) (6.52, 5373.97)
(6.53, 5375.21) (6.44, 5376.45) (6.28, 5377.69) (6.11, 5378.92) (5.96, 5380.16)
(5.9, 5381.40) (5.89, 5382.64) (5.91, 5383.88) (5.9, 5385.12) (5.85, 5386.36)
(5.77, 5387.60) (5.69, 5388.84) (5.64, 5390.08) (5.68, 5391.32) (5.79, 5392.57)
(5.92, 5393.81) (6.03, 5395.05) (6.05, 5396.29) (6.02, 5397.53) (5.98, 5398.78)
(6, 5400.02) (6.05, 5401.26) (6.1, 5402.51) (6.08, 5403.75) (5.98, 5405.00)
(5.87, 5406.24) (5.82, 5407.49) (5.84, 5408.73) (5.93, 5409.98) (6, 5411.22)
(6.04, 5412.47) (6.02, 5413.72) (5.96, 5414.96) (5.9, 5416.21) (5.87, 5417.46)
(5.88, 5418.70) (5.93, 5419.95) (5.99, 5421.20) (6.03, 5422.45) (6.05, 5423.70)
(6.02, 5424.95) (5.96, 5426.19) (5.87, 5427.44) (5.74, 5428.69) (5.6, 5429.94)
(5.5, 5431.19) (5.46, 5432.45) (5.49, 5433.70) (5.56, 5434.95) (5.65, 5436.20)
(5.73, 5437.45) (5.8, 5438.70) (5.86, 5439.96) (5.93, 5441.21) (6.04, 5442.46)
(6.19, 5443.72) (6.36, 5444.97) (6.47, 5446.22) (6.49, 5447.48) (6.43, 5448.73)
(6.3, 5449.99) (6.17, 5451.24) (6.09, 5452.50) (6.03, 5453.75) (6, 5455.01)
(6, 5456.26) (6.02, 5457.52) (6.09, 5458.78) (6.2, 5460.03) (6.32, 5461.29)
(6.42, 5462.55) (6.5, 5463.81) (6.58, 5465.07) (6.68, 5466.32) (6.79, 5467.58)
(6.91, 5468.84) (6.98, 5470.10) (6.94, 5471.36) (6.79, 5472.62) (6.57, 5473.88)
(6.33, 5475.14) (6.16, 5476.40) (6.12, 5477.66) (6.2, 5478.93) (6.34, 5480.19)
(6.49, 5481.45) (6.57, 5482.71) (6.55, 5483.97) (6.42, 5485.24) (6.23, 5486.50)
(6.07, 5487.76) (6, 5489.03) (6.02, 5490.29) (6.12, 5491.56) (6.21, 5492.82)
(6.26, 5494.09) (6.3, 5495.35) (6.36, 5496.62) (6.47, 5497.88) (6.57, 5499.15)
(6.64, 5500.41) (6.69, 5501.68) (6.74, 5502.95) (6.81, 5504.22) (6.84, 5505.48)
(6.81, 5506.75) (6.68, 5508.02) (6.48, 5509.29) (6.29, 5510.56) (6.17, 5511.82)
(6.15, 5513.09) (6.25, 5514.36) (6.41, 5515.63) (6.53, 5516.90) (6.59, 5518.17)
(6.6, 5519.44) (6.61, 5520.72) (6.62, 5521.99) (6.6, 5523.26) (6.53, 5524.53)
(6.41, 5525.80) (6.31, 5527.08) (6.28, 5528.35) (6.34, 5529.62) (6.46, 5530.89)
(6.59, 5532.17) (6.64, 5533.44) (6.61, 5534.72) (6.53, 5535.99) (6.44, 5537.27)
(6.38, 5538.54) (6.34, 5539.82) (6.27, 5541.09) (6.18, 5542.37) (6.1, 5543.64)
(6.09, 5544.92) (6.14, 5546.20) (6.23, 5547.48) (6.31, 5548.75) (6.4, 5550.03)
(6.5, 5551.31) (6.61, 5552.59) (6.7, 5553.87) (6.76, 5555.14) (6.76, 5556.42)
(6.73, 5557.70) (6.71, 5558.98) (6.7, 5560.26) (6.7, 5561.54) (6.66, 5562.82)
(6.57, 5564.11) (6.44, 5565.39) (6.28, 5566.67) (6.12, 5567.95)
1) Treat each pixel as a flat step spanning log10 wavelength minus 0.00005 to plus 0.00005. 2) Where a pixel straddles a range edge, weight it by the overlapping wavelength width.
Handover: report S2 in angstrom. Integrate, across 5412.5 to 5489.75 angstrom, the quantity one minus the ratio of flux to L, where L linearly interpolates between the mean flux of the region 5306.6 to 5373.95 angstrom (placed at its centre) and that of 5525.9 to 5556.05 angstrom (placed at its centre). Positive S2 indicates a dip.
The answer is 0.4 angstrom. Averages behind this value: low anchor 5.92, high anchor 6.4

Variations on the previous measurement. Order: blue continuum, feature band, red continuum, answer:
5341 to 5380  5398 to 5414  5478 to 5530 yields 0.7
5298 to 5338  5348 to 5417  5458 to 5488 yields 0.9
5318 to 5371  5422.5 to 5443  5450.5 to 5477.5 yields 1.6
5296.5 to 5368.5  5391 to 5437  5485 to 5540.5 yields 2.2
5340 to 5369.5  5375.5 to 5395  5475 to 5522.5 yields 0.8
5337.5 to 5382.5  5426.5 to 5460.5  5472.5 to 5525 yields 1.8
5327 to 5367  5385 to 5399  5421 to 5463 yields 0.1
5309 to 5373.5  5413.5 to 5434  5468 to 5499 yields 1.2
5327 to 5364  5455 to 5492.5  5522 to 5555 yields -1.1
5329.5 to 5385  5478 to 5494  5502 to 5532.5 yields 0.3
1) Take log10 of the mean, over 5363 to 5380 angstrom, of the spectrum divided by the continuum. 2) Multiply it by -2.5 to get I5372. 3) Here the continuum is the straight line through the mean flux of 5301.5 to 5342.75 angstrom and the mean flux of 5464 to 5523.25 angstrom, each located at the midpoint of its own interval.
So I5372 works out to -0.06 mag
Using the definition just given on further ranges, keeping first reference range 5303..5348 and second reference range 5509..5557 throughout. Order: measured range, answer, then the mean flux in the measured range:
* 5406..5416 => 0.027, 5.93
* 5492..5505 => -0.030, 6.51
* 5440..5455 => -0.003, 6.2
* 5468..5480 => -0.049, 6.55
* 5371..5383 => -0.048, 6.26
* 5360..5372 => -0.048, 6.23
